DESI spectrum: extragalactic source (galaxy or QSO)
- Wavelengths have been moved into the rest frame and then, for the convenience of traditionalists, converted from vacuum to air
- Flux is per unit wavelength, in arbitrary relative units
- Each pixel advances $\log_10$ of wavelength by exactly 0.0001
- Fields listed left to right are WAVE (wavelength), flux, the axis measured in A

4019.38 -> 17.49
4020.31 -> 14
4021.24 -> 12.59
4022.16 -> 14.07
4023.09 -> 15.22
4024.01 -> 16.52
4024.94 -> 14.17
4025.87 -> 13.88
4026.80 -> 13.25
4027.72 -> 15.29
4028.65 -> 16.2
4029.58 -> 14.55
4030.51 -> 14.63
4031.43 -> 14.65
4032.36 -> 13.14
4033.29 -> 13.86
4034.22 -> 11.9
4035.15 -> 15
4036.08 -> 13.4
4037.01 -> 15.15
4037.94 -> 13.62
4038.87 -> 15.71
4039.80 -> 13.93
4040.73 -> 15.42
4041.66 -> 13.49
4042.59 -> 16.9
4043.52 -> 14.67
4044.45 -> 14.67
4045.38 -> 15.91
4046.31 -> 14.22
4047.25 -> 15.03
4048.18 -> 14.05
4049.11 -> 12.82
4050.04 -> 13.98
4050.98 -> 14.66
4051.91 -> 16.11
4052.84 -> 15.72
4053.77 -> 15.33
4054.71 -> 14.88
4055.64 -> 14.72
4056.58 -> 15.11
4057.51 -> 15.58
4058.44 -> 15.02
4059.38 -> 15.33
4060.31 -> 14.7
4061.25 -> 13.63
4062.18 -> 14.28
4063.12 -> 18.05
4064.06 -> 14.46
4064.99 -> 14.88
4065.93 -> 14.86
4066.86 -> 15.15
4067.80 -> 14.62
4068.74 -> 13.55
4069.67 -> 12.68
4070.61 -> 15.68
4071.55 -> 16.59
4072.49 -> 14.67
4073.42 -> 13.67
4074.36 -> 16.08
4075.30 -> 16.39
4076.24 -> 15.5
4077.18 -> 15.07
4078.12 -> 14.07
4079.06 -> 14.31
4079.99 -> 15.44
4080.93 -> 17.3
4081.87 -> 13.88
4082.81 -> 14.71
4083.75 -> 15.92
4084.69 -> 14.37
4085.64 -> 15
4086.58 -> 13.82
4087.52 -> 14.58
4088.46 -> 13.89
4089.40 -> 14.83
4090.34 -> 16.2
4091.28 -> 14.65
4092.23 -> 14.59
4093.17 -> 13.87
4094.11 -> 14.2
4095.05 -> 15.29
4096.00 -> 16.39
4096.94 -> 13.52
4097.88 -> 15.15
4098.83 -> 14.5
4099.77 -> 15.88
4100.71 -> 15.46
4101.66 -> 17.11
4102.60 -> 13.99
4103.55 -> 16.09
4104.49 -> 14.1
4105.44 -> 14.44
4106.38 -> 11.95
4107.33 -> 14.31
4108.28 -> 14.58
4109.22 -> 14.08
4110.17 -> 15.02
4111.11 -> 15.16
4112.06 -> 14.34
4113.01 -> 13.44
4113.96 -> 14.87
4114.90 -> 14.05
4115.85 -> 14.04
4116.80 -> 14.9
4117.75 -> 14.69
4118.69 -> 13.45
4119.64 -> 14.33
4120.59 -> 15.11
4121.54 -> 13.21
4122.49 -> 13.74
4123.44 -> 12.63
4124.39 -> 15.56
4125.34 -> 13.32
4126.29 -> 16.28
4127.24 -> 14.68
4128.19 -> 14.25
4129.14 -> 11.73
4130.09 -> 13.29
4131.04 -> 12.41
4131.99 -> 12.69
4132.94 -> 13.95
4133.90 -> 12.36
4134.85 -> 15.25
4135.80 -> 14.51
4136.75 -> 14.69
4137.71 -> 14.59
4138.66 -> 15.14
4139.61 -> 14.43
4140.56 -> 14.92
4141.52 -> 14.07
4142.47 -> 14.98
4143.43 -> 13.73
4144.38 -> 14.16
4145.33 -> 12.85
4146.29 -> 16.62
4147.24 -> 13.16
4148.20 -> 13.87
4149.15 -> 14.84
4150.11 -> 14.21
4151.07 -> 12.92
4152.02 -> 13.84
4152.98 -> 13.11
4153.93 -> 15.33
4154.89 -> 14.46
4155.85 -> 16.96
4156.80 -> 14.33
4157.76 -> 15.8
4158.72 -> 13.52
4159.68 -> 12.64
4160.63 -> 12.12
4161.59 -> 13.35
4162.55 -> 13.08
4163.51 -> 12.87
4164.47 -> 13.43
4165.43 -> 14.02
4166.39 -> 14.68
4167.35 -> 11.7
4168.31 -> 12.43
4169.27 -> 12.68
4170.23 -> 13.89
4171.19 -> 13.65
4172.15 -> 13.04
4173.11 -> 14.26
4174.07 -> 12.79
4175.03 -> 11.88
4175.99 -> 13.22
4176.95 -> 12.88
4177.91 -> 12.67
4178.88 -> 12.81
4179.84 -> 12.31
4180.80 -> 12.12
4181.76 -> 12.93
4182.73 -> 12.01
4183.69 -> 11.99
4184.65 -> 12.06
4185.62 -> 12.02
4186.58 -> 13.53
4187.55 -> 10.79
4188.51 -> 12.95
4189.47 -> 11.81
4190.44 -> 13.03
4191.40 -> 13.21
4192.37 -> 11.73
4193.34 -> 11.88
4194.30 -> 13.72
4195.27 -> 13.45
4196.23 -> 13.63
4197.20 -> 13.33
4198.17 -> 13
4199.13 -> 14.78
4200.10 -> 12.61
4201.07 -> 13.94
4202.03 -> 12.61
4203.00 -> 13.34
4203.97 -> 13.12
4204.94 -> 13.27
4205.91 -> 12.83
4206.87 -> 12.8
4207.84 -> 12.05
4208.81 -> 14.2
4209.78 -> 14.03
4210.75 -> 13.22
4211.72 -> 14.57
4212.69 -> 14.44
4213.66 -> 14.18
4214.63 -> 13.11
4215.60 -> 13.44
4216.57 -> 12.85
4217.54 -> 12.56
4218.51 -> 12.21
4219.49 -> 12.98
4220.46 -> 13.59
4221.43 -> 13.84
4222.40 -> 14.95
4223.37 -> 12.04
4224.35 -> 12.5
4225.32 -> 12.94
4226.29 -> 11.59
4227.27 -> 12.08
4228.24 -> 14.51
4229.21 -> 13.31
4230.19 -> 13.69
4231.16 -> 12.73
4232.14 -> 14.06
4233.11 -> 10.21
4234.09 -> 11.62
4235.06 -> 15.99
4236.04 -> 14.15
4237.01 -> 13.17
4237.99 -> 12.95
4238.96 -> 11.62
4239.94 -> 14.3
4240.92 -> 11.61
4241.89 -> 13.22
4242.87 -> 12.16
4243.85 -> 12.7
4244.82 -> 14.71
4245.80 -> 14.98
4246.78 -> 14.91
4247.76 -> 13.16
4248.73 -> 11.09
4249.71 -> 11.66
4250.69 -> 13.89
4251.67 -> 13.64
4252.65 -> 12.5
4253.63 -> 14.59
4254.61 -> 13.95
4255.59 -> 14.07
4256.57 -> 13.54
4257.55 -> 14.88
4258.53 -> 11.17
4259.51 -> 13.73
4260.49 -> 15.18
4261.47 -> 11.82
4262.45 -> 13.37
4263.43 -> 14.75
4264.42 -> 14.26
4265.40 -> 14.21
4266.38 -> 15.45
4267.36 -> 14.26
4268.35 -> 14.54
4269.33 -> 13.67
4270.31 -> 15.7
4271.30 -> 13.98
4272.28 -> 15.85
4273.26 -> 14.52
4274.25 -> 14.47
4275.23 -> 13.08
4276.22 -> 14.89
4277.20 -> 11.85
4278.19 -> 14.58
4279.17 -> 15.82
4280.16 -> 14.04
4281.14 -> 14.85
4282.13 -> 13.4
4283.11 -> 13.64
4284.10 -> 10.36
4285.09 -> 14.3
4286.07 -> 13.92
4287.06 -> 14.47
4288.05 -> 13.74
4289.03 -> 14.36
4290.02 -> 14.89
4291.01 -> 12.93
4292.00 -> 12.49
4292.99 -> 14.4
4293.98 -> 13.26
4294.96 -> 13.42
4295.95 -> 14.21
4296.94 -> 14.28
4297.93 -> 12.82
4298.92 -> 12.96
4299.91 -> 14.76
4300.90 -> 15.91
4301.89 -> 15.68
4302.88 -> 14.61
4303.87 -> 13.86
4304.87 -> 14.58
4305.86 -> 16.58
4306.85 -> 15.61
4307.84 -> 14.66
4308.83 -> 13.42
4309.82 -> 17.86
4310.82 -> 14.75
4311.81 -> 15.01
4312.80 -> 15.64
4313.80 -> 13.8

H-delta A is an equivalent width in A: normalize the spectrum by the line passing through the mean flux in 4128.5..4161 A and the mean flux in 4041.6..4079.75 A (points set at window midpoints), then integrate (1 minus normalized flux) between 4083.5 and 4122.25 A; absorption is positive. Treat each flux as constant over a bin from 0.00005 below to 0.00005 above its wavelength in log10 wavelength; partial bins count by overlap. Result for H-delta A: -0.3 A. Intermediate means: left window 14.9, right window 14.1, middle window 14.6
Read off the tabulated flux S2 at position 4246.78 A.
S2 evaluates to 14.91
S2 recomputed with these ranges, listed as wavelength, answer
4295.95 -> 14.21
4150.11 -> 14.21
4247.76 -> 13.16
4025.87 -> 13.88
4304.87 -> 14.58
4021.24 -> 12.59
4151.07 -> 12.92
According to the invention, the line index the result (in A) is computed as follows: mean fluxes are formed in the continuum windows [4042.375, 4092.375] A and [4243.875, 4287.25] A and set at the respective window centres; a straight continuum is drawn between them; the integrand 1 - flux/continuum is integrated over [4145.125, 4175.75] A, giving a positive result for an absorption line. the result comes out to 1.6 A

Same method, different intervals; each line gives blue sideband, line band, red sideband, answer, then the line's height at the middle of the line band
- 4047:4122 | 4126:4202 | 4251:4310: 5.5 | 14.5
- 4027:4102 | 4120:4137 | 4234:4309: 0.8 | 14.6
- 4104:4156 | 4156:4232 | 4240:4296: 4.8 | 14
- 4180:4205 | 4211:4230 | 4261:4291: 0.0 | 13.2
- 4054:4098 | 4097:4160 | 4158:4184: -2.2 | 13.8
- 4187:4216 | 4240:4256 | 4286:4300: 0.2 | 13.5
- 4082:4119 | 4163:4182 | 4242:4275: 1.7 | 14.3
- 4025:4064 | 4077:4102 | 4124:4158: -0.8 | 14.5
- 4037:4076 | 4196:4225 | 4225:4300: 1.3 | 13.9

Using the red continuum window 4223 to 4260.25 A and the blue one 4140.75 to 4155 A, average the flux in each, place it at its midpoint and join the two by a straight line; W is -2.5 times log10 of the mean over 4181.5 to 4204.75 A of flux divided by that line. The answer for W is 0.07 mag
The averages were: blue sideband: 14.1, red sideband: 13.2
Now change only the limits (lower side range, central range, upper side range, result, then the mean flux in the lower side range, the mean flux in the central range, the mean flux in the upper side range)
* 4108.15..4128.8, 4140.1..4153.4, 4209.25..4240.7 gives 0.00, 14.3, 14.1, 13.2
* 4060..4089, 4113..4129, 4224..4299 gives 0.03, 14.9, 14.2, 13.6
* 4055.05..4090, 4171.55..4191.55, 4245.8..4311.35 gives 0.15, 14.9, 12.6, 14.1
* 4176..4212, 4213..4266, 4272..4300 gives 0.01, 12.9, 13.3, 13.9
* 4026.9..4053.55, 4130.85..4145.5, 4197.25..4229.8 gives -0.02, 14.6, 14.1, 13.3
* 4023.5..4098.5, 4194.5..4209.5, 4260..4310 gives 0.09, 14.8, 13.3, 14.2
